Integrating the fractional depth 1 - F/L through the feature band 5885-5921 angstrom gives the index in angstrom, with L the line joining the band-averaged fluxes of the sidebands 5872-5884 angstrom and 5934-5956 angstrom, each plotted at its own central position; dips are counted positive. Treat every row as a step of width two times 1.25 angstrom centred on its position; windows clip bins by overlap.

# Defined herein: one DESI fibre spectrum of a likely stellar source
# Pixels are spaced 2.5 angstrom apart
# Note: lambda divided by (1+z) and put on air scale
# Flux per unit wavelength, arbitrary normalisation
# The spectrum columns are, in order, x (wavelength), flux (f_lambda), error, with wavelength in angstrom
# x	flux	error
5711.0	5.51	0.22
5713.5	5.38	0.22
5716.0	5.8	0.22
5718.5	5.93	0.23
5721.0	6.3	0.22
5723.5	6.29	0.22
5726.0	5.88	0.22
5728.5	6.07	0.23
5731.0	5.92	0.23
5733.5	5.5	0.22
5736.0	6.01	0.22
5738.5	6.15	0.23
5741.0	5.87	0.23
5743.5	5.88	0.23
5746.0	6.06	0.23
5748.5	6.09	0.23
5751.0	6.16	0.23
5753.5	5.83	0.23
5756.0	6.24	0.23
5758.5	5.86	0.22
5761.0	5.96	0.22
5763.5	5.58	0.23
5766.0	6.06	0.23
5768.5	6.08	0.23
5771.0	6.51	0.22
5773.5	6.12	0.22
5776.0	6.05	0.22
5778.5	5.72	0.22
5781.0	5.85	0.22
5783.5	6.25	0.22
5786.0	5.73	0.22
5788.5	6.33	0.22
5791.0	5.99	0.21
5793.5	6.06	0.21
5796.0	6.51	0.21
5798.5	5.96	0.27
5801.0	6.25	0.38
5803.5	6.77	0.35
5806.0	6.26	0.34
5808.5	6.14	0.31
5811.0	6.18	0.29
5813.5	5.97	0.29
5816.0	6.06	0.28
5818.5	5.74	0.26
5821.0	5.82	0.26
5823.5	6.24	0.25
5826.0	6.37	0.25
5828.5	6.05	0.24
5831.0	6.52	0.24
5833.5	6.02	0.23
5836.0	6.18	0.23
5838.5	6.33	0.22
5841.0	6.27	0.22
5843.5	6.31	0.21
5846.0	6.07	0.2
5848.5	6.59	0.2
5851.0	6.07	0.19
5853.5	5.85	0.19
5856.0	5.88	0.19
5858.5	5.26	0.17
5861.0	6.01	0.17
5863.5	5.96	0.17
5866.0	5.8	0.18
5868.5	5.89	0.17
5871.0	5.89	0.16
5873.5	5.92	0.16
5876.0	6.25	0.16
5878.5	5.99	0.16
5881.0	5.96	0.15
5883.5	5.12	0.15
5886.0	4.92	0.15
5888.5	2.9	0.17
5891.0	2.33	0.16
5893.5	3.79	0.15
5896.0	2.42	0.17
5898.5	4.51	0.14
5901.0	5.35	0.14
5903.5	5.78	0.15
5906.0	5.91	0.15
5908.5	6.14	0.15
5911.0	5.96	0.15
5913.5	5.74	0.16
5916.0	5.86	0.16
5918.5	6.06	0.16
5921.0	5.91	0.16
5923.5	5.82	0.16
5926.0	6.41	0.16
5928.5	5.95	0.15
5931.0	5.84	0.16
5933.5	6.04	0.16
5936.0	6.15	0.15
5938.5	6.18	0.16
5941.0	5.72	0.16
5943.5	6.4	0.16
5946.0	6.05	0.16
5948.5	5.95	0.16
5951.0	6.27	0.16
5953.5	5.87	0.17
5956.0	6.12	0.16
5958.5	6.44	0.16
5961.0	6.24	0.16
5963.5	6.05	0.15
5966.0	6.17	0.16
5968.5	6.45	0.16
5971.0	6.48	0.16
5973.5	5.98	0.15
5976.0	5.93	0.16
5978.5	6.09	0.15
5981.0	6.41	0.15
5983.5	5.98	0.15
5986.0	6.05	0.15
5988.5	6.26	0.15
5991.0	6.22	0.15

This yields 6.6 angstrom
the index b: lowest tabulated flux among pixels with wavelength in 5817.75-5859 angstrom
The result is 5.26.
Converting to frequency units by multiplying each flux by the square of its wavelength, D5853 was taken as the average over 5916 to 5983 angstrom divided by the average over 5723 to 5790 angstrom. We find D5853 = 1.1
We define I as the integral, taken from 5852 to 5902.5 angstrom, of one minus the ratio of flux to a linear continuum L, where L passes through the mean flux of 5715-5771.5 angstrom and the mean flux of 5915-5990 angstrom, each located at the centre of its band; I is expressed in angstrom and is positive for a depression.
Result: 8.0 angstrom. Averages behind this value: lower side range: 6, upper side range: 6.11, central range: 5.11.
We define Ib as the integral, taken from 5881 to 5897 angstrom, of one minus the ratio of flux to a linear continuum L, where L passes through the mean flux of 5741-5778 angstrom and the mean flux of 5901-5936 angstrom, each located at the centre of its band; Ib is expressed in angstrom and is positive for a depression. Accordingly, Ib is 5.8 angstrom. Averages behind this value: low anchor 6.02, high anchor 5.94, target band 3.78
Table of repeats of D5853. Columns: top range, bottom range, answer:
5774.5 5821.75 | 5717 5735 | 1.04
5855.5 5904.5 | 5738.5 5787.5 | 0.88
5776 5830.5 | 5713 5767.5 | 1.05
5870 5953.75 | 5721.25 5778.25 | 0.97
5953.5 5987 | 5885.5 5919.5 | 1.31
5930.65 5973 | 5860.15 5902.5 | 1.26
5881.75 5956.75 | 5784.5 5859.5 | 0.92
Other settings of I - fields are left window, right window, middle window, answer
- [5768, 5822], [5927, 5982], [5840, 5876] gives 0.73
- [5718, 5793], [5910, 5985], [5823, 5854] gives -0.96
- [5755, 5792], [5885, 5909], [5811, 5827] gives -1.89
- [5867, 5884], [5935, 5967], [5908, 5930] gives 0.18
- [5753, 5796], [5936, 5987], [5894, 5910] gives 2.97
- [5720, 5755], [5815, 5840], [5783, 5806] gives -0.46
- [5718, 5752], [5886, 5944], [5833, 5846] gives -1.40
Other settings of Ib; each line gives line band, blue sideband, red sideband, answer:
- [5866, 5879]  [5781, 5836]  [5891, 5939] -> -0.5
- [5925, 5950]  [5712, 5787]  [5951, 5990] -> 0.3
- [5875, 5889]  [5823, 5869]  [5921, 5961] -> 1.8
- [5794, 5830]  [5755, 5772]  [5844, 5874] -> -1.1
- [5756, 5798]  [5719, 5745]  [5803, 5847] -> 0.2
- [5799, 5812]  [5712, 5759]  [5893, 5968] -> -0.9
